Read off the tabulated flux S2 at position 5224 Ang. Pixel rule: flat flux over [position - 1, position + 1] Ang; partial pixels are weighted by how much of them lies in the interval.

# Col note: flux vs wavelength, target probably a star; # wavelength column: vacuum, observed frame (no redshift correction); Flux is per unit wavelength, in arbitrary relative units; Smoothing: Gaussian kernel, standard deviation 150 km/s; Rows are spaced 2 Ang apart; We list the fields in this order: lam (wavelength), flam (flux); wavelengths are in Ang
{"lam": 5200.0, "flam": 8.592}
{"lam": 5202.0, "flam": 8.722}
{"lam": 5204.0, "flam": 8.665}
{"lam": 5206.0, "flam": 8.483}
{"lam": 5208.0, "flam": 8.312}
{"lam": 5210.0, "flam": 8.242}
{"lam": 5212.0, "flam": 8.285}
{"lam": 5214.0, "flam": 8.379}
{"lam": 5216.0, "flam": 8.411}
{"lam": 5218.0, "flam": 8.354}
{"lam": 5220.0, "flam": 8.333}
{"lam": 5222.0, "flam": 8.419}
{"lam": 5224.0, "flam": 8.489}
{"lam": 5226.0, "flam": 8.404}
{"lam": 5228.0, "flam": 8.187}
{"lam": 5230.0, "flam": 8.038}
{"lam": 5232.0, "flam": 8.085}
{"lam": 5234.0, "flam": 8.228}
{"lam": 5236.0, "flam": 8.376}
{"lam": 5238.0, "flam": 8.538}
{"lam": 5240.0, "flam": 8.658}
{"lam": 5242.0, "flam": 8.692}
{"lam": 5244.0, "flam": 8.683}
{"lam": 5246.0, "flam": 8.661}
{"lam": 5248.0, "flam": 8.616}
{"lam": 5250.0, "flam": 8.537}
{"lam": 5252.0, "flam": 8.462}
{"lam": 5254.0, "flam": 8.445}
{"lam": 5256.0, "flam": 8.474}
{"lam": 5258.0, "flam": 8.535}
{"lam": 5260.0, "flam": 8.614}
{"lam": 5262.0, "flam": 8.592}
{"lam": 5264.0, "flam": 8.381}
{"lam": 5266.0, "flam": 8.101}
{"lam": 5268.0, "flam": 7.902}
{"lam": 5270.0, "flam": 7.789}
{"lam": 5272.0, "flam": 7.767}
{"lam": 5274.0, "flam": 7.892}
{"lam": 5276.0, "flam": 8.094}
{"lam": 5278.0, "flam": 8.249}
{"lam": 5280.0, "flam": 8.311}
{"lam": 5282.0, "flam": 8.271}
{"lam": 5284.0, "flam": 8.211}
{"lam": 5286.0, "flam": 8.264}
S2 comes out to 8.489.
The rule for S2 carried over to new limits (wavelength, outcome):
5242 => 8.692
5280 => 8.311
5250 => 8.537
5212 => 8.285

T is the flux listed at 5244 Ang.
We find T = 8.683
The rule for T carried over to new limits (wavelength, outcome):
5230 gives 8.038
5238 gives 8.538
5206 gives 8.483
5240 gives 8.658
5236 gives 8.376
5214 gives 8.379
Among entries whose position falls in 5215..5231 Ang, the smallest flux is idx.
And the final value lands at 8.038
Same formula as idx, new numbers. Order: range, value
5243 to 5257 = 8.445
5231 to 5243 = 8.085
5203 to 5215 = 8.242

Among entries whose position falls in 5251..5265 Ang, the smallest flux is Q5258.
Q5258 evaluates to 8.381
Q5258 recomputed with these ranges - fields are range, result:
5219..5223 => 8.333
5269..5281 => 7.767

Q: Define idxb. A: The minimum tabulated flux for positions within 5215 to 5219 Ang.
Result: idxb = 8.354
